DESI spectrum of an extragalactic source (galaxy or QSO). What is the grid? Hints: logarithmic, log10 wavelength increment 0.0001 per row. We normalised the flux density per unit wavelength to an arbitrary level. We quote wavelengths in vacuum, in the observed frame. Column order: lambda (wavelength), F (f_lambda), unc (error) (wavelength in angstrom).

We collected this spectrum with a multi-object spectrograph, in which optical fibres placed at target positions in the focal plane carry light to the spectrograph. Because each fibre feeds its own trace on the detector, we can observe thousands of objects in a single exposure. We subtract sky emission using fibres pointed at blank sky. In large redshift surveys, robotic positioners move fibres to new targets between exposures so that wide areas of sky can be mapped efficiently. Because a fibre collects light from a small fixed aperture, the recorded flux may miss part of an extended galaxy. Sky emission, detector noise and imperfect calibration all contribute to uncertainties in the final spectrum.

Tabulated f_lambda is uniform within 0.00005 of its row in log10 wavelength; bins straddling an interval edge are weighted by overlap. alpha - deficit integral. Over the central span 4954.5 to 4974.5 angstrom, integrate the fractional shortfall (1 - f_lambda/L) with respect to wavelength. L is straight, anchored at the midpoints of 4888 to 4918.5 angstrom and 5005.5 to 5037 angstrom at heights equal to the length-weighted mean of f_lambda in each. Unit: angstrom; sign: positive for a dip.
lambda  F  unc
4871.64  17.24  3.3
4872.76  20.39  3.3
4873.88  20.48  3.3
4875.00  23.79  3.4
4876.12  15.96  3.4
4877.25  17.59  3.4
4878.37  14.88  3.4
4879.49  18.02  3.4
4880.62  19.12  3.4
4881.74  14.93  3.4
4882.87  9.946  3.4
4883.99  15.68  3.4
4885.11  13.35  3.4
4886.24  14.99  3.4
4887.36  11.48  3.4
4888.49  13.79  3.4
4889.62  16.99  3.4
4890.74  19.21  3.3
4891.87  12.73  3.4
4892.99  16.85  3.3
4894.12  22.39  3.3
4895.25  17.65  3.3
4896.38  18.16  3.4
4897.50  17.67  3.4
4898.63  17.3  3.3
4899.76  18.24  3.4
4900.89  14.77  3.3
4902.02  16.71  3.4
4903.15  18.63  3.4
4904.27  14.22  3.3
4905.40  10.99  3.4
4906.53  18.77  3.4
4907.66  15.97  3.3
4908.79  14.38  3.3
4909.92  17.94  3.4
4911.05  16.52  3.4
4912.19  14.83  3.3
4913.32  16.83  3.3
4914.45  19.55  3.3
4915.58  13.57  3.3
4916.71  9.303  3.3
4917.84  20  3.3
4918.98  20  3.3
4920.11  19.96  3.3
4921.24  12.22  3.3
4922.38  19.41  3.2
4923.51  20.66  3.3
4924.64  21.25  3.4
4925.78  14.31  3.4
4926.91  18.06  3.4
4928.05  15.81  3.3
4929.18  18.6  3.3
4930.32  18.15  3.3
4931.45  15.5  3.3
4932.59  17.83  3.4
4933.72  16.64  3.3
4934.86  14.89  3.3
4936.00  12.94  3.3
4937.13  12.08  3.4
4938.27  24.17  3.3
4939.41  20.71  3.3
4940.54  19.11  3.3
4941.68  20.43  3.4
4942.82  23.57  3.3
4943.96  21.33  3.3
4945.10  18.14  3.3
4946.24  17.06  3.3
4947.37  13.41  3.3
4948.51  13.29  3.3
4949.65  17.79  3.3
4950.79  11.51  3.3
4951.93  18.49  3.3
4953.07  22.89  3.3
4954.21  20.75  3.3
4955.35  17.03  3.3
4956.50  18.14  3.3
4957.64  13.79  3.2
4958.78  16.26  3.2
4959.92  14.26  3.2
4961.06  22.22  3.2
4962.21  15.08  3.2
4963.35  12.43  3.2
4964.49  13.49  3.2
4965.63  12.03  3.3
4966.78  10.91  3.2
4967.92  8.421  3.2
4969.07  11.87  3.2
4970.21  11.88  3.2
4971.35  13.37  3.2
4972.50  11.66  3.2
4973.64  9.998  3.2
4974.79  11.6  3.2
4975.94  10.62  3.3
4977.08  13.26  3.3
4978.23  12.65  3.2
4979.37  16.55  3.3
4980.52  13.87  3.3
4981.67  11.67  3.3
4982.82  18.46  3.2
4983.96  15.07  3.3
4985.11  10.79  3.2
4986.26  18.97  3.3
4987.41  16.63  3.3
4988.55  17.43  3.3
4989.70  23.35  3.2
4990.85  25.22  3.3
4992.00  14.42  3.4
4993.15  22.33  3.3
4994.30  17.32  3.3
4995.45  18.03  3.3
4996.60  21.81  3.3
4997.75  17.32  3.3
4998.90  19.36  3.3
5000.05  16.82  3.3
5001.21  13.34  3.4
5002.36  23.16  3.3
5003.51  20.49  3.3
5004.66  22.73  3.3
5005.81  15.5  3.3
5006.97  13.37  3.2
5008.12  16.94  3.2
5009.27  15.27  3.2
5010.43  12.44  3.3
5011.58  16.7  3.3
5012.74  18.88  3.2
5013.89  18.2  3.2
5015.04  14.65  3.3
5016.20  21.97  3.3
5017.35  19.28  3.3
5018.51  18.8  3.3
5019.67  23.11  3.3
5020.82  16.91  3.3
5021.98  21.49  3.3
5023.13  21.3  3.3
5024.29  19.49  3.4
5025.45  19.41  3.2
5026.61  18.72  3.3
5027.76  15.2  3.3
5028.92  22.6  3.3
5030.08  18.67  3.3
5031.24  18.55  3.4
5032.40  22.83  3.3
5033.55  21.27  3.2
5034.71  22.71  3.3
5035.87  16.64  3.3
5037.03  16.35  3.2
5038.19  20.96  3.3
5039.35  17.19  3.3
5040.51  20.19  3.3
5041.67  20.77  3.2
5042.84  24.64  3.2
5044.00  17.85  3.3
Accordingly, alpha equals 4.3 angstrom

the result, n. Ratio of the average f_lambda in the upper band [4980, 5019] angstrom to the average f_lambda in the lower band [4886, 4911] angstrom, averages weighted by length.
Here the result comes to 1.1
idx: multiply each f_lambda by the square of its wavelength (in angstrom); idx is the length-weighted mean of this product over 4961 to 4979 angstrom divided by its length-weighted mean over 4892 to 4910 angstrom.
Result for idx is 0.76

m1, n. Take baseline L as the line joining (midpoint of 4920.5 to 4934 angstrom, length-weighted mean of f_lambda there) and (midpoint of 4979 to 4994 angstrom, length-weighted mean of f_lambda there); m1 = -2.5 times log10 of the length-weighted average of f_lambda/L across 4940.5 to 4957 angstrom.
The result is -0.05 mag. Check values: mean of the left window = 17.4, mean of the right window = 17.3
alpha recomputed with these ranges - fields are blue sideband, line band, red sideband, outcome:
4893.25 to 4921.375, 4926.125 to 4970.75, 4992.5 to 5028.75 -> 2.5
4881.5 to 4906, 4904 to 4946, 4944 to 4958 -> -2.0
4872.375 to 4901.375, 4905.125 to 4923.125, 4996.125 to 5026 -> 0.8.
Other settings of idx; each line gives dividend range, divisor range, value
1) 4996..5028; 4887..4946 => 1.11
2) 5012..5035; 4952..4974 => 1.37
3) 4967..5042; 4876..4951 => 1.07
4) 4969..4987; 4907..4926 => 0.81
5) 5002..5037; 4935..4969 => 1.17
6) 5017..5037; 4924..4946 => 1.13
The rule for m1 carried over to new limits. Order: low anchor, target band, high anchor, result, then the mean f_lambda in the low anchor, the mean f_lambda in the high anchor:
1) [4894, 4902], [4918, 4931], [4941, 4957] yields -0.01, 17.7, 18.1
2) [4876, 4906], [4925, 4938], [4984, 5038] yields 0.05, 16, 18.6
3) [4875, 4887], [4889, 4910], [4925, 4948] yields -0.03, 15.8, 17.7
